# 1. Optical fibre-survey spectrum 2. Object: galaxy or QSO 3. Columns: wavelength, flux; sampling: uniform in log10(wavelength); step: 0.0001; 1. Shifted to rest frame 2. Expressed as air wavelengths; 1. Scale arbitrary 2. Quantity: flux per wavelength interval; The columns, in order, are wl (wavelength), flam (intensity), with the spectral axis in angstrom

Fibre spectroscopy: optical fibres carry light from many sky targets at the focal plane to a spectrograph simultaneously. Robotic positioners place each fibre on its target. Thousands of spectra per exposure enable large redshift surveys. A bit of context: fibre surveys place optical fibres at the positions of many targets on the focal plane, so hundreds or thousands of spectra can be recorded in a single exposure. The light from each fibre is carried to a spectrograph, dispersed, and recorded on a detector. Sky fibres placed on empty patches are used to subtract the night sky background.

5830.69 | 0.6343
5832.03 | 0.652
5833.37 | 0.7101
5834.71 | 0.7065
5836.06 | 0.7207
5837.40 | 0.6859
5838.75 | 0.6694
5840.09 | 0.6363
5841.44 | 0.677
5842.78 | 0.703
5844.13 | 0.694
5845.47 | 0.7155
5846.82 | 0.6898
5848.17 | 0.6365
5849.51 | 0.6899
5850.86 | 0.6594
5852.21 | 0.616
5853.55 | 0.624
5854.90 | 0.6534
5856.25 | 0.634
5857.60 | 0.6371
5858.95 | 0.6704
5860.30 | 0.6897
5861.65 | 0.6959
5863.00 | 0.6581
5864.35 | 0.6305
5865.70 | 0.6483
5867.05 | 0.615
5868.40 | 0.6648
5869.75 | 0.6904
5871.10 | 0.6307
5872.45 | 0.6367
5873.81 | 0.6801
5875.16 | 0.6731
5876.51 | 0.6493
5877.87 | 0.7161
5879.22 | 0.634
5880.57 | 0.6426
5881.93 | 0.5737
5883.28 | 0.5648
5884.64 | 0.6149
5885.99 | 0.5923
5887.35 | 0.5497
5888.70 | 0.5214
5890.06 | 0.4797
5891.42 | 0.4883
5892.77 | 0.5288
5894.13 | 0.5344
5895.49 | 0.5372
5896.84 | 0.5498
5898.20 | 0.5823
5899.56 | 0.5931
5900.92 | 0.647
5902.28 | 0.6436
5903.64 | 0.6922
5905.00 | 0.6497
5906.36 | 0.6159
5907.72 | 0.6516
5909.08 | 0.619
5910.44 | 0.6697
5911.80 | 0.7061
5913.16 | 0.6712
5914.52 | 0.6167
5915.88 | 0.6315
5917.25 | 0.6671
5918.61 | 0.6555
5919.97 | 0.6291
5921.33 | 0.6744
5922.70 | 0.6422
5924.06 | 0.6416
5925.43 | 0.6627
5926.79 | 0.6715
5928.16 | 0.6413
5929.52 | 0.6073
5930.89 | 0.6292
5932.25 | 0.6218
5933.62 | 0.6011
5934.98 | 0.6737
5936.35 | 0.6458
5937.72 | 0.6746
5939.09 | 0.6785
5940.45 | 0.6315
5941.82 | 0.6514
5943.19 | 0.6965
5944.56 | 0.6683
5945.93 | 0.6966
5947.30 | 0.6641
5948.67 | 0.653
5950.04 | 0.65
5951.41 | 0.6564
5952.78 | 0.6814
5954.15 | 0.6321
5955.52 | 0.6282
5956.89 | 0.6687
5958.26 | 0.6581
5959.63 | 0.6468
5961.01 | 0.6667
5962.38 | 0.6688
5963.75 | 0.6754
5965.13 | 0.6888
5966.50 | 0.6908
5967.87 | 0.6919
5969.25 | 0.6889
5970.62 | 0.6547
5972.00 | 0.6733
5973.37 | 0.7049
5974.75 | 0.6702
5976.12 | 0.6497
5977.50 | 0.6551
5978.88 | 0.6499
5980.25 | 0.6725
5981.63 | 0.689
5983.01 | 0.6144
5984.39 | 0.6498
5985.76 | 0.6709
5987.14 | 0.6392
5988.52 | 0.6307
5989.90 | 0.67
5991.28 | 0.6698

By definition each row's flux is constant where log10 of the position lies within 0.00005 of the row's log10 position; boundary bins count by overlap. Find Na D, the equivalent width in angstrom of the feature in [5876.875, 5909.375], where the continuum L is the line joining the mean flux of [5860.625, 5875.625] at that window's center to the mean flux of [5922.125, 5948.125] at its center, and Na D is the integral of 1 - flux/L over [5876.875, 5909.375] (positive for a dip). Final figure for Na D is 3.1 angstrom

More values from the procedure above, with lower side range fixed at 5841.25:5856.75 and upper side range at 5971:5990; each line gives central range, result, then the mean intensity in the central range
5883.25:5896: 2.4 angstrom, 0.54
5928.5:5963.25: 0.4 angstrom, 0.654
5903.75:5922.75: 0.3 angstrom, 0.652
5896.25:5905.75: 0.6 angstrom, 0.623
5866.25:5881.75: 0.2 angstrom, 0.655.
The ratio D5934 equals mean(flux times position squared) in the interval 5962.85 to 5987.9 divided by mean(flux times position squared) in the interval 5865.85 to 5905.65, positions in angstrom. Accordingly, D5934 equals 1.14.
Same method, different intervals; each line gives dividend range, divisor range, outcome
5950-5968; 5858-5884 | 1.05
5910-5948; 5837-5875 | 1.01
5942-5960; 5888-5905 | 1.18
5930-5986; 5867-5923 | 1.09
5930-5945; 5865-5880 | 1.01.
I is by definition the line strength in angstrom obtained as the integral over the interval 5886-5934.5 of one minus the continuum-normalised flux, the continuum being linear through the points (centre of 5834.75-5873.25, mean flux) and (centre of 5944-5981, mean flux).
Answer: 3.7 angstrom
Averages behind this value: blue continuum 0.664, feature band 0.615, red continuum 0.667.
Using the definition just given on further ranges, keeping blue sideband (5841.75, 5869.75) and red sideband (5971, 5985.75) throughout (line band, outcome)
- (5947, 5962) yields 0.2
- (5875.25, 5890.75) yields 1.5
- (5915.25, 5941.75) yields 0.7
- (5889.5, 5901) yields 2.0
